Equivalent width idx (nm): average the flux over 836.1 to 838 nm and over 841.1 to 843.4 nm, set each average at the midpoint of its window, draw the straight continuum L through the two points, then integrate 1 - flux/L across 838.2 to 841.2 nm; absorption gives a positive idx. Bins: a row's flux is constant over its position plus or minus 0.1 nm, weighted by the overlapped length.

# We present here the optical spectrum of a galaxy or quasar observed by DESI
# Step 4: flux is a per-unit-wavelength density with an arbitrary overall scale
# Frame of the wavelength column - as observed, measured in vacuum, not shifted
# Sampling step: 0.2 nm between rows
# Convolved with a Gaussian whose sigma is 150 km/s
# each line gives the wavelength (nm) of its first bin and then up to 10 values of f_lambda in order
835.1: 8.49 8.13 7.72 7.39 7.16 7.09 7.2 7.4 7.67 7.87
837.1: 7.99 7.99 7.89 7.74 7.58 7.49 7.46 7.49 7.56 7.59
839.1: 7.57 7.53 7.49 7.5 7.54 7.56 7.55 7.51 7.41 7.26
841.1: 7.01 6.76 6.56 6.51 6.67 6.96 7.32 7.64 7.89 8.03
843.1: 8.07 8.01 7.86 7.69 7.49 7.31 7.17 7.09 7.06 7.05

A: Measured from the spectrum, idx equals 0.00 nm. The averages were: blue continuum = 7.67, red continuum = 7.3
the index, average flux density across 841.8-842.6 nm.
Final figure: 7.15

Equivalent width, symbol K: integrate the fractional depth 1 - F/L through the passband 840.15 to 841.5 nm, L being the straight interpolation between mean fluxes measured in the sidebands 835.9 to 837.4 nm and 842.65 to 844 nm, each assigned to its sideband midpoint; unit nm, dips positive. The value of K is 0.09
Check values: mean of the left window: 7.57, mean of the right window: 7.86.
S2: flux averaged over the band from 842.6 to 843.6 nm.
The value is 7.97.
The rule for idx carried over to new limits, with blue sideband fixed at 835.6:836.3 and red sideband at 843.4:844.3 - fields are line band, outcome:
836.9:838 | -0.09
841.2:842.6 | 0.10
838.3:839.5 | -0.03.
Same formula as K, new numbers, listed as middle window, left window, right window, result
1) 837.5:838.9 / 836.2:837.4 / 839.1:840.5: 0.006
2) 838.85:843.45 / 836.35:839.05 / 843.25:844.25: 0.151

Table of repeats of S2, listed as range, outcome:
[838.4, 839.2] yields 7.55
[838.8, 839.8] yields 7.54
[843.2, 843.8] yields 7.85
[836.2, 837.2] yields 7.63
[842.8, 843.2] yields 8.05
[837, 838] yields 7.84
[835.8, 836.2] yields 7.12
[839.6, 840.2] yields 7.53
